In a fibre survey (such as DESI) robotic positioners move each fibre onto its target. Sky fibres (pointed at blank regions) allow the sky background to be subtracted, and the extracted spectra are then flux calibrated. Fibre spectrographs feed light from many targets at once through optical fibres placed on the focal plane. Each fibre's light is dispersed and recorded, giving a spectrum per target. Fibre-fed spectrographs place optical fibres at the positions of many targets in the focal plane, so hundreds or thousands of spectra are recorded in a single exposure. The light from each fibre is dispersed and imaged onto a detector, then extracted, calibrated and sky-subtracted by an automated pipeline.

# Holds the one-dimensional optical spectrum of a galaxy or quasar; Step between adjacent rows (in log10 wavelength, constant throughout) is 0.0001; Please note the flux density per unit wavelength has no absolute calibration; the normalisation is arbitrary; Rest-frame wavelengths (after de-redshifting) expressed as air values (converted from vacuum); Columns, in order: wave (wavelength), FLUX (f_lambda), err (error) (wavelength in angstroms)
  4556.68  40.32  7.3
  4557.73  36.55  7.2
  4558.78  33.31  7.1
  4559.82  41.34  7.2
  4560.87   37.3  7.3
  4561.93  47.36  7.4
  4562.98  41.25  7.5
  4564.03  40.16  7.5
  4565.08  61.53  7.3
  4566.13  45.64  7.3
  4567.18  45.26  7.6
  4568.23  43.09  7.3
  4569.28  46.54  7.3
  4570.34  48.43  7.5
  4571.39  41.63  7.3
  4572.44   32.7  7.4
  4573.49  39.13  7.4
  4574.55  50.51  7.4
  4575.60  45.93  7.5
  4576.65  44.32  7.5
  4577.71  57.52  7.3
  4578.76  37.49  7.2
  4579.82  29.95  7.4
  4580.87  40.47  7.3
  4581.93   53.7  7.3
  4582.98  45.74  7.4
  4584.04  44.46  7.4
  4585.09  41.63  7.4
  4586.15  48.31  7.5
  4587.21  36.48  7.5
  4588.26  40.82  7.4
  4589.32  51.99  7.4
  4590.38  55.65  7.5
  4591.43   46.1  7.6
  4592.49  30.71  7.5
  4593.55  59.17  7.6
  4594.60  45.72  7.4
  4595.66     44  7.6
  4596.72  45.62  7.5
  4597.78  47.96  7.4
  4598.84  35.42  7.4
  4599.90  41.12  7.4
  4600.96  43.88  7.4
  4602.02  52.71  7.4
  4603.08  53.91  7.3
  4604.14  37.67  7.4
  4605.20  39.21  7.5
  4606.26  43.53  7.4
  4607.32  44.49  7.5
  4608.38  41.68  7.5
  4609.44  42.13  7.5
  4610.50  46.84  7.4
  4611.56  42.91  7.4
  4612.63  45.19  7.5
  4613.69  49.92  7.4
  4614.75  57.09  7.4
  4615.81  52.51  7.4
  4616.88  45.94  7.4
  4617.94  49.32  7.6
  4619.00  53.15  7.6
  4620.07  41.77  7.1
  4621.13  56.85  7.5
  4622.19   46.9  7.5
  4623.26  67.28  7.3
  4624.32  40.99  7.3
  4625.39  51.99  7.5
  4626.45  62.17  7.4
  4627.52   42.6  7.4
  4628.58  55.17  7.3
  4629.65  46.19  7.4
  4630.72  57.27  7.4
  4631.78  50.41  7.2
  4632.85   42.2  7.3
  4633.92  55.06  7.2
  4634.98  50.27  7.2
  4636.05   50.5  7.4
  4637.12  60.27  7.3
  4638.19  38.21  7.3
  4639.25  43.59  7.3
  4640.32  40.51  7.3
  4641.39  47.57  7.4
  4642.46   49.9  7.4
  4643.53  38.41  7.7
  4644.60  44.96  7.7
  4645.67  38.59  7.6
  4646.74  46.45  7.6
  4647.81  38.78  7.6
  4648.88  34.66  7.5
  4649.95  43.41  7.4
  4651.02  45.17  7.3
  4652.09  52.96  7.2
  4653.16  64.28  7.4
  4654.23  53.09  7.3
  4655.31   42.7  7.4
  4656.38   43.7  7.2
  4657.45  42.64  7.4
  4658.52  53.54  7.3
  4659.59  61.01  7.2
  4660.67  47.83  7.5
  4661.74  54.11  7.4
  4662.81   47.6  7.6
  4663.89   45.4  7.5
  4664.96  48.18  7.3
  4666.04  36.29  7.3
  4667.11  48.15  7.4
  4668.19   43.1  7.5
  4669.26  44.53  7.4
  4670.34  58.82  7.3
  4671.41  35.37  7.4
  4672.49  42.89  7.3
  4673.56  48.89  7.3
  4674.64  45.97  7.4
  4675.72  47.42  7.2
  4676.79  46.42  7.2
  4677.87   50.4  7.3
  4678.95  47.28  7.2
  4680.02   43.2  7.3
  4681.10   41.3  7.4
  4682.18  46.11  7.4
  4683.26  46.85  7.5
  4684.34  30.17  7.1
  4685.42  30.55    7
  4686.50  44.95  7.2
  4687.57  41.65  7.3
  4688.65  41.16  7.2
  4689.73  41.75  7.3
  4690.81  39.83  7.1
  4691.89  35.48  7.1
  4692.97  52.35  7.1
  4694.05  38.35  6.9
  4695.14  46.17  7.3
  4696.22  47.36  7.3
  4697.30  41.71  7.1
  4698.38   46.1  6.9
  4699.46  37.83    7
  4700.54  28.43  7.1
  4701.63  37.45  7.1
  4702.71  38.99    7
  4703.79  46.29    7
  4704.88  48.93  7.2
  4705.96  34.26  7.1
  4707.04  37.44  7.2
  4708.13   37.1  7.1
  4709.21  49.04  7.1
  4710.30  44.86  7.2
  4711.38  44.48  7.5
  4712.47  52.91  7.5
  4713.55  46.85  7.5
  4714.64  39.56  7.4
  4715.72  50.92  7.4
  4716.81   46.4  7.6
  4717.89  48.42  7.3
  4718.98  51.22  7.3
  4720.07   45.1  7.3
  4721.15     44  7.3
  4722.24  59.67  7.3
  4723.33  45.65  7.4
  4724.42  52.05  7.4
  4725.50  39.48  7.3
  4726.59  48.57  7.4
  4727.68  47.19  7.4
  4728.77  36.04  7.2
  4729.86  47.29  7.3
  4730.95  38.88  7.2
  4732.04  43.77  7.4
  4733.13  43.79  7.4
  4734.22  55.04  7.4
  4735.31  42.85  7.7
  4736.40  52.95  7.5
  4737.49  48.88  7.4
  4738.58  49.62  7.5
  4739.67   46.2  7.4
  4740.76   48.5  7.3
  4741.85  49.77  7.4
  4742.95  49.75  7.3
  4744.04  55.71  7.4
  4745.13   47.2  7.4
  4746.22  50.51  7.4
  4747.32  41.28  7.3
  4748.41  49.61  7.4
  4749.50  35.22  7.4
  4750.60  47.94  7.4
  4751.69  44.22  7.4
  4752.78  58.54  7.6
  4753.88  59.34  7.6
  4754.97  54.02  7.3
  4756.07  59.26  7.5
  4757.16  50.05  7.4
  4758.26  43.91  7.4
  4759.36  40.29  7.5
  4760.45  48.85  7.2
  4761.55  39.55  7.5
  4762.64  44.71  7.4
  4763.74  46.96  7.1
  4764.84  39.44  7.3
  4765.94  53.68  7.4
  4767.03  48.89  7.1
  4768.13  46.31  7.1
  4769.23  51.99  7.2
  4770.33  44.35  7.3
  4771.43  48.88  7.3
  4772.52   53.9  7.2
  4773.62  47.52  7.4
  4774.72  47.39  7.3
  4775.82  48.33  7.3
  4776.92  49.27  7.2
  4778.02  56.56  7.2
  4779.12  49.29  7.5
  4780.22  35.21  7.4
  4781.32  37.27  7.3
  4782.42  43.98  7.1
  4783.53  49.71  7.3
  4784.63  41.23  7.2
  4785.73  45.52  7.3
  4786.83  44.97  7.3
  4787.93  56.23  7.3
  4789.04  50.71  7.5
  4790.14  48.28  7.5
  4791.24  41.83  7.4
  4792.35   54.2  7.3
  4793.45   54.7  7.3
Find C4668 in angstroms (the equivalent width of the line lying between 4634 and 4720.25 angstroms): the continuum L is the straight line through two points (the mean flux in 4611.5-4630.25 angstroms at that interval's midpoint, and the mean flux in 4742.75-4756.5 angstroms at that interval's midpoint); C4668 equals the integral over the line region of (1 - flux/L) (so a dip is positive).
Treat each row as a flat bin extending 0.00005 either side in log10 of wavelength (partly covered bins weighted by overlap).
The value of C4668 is 9.5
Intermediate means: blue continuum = 50.6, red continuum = 50.1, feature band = 44.9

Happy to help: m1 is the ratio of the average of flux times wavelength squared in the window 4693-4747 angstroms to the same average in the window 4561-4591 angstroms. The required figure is 1.1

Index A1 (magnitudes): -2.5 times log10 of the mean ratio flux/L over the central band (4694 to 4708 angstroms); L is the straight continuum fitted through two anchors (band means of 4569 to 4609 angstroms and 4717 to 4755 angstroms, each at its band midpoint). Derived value 0.16 mag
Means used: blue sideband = 44.4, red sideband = 47.9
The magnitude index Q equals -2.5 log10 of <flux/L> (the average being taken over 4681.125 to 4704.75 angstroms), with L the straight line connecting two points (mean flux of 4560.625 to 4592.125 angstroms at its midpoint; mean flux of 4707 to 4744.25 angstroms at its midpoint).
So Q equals 0.13 mag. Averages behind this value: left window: 44.7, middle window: 41.1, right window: 46.9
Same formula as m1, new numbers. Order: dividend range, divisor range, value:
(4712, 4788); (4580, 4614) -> 1.13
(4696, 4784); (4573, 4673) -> 1.04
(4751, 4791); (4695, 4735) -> 1.10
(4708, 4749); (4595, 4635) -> 1.03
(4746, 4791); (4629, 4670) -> 1.06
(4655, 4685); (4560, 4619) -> 1.06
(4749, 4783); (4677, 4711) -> 1.17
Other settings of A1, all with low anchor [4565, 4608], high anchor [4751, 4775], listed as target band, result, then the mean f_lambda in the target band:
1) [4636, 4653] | 0.03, 44.9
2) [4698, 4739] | 0.07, 44.9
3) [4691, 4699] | 0.08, 43.7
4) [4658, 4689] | 0.03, 45.5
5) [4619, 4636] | -0.12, 51.2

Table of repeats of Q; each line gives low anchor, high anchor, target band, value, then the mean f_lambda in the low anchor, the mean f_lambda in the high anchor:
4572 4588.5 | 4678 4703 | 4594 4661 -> -0.125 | 43.2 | 41.3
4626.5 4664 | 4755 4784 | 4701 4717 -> 0.096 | 47.9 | 47.2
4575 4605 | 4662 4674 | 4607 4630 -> -0.096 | 44.9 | 45.6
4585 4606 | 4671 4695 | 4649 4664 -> -0.143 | 44.9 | 42.7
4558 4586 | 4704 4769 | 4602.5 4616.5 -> -0.036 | 43.7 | 47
